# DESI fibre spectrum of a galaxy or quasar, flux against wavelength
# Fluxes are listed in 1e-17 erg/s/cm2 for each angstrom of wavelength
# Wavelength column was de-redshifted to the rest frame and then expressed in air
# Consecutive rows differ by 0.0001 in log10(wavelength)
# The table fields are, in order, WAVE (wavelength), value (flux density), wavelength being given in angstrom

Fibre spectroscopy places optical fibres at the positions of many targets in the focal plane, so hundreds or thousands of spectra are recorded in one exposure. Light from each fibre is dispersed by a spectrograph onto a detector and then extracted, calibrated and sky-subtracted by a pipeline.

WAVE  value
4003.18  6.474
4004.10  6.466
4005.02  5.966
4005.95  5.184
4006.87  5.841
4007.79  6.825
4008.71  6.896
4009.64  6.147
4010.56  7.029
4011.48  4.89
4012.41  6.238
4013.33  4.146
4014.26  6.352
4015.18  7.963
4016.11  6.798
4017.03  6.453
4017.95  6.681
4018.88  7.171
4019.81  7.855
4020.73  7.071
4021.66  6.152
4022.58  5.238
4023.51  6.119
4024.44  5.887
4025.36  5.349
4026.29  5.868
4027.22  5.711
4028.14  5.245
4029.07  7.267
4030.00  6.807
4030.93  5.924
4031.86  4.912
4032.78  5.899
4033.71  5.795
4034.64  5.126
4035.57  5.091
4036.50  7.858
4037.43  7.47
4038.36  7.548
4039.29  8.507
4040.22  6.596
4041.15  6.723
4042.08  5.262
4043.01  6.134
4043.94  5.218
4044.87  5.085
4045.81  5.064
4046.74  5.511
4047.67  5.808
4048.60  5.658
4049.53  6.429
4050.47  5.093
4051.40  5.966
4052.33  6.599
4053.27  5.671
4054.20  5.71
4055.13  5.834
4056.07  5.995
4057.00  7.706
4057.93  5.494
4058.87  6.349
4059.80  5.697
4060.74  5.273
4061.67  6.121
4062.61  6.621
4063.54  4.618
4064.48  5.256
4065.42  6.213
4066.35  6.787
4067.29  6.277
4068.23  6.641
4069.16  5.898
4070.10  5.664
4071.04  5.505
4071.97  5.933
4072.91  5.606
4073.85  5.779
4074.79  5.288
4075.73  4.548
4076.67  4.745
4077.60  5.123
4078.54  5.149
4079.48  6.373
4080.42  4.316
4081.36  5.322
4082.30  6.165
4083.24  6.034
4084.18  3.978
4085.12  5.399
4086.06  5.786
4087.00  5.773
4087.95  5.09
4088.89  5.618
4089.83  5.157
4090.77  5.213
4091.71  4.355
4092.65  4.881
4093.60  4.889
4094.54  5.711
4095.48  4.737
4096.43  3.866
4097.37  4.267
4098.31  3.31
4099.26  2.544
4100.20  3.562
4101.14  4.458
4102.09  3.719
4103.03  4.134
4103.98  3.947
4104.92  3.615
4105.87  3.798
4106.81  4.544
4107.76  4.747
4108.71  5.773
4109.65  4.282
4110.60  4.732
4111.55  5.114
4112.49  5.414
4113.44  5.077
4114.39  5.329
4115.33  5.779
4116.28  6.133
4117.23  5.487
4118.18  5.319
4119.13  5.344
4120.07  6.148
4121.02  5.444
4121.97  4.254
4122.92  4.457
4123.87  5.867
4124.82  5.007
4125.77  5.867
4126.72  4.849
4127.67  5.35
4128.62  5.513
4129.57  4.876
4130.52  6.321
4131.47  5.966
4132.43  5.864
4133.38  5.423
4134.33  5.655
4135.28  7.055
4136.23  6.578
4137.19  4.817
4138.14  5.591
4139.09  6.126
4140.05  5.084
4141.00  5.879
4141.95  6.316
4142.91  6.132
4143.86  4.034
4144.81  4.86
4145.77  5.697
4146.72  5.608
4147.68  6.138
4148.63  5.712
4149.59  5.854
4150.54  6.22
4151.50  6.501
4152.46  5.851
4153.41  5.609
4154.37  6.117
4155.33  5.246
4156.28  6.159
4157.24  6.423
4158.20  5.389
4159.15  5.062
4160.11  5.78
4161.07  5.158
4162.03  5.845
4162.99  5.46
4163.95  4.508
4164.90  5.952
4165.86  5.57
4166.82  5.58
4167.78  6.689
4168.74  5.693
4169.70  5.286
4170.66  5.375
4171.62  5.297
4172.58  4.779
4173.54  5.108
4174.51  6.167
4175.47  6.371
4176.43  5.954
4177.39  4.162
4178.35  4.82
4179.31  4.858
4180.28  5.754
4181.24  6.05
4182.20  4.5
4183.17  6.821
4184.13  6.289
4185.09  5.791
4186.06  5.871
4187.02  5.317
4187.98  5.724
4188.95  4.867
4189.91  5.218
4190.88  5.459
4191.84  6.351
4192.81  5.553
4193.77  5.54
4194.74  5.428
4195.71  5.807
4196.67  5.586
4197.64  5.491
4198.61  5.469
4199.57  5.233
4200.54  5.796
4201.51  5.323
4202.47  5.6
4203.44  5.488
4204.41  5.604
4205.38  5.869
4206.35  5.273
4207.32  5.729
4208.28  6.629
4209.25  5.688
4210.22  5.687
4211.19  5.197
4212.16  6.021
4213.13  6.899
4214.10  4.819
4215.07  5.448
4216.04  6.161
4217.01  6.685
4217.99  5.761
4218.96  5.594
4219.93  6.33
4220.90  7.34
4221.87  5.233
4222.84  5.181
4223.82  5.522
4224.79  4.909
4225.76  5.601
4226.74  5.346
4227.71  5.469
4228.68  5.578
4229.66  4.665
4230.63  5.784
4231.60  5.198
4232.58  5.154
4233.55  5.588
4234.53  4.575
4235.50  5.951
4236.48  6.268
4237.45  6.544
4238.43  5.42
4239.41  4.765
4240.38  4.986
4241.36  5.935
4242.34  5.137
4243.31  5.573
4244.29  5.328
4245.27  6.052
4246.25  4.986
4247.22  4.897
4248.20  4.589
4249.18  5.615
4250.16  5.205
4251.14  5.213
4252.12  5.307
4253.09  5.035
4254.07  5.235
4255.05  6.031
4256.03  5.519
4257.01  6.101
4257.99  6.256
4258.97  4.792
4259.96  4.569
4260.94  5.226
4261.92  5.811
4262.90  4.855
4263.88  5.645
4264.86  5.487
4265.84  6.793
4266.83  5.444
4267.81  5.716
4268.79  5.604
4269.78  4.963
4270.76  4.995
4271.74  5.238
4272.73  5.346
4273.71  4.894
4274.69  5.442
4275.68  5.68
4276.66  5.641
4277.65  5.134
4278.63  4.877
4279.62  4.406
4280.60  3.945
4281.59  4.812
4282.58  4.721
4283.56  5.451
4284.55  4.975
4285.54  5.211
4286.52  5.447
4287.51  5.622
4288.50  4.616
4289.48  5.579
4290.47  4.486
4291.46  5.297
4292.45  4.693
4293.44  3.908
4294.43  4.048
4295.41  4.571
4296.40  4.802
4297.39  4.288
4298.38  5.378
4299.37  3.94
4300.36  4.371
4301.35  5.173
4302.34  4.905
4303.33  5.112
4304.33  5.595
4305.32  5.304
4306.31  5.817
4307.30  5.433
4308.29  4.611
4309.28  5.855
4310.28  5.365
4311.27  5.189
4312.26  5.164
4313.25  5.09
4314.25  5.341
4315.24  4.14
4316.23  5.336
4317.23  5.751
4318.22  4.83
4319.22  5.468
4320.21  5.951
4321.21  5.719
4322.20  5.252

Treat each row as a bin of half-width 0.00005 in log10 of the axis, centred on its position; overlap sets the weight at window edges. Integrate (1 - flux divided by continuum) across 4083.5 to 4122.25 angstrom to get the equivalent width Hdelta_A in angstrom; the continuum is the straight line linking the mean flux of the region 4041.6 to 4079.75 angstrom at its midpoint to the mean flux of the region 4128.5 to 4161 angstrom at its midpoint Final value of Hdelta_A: 6.3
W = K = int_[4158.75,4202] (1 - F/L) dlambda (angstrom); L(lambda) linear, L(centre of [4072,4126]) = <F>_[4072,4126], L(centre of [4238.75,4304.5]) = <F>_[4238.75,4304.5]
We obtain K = -4.1 angstrom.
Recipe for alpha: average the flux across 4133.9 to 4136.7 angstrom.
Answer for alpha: 6.45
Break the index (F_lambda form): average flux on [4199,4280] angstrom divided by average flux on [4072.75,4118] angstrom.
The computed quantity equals 1.1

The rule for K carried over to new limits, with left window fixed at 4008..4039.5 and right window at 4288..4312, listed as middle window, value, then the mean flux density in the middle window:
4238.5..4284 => -1.4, 5.29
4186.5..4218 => -1.4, 5.66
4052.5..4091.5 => 2.8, 5.65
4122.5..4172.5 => 0.6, 5.63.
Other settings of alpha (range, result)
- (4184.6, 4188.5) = 5.67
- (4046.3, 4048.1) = 5.66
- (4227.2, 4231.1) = 5.38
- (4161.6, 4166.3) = 5.47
